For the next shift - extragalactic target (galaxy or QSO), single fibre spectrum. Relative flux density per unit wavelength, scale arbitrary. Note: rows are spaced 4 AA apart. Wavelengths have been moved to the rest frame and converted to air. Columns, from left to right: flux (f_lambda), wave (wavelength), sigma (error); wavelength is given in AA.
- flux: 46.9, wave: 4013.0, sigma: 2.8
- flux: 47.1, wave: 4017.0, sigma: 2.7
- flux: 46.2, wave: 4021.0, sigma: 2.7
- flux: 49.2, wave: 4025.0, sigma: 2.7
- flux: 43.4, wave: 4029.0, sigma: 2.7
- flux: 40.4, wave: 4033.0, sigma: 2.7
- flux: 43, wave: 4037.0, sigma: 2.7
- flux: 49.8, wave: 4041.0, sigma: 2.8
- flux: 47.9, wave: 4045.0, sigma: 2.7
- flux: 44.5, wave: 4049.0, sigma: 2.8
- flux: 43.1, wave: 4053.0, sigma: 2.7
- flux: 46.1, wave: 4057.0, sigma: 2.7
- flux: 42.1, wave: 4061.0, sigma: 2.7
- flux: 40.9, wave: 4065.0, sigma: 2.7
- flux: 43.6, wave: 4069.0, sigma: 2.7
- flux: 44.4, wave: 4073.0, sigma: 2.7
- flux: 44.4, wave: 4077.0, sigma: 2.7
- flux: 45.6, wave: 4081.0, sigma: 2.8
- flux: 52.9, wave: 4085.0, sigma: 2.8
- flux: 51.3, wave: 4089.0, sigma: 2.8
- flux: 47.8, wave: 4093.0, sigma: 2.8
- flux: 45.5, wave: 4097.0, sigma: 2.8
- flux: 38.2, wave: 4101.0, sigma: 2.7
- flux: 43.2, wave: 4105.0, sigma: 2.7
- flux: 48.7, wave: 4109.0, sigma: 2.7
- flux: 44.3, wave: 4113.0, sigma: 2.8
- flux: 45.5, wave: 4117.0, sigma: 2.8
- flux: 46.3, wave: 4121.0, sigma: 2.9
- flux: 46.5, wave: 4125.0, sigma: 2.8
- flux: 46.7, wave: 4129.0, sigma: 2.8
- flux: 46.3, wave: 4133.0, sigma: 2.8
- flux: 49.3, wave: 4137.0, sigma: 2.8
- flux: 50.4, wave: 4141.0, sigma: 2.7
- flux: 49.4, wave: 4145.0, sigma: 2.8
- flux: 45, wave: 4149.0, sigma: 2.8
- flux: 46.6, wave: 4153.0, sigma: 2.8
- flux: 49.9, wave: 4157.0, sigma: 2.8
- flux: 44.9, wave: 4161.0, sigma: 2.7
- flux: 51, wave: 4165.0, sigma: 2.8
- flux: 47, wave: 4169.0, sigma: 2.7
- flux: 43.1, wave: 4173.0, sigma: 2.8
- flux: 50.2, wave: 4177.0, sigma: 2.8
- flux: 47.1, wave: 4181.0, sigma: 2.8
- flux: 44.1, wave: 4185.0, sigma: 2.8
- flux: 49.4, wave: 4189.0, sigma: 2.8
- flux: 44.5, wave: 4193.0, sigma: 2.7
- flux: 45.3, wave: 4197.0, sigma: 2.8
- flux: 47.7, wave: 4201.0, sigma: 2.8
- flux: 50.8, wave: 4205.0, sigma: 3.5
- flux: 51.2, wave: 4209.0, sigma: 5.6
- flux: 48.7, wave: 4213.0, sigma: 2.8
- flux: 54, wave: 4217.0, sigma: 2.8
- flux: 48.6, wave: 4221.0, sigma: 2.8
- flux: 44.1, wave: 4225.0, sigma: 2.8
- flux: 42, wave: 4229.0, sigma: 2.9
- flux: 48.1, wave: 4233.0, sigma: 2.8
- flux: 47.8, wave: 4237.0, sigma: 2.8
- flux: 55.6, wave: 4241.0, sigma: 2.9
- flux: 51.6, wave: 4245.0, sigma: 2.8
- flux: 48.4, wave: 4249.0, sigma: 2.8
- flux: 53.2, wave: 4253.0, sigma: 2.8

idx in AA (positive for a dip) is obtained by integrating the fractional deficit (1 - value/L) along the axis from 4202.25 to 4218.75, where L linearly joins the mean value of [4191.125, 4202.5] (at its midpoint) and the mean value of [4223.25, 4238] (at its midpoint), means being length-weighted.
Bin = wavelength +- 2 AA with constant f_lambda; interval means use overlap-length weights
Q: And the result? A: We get -1.94 AA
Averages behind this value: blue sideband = 45.8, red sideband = 45.4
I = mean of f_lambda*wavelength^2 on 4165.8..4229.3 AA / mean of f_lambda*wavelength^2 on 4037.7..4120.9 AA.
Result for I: 1.1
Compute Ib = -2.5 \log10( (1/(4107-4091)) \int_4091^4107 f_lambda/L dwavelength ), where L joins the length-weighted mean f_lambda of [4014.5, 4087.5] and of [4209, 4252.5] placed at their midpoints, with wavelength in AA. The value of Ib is 0.064 mag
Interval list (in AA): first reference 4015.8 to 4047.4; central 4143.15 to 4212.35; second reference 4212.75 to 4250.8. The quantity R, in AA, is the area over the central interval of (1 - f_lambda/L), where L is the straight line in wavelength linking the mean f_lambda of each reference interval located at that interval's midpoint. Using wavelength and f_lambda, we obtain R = 0.8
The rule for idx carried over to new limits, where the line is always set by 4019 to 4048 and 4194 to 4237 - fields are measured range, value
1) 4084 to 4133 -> 0.35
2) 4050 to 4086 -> 1.20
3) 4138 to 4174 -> -0.34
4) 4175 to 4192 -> 0.01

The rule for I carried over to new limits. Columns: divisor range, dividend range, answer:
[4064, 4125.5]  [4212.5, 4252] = 1.15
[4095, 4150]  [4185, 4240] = 1.08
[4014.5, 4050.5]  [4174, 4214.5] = 1.13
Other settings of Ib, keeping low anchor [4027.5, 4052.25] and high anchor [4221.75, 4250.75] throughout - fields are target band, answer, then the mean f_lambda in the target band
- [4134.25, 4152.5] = -0.04 mag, 48.3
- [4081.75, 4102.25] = -0.04 mag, 47.4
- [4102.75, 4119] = 0.02 mag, 45.3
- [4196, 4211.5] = -0.03 mag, 49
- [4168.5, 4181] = 0.01 mag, 46.8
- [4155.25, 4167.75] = -0.04 mag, 48.5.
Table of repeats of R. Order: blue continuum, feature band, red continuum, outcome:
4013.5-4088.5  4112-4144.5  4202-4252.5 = 0.0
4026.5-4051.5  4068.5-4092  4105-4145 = -0.7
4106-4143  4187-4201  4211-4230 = 0.3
